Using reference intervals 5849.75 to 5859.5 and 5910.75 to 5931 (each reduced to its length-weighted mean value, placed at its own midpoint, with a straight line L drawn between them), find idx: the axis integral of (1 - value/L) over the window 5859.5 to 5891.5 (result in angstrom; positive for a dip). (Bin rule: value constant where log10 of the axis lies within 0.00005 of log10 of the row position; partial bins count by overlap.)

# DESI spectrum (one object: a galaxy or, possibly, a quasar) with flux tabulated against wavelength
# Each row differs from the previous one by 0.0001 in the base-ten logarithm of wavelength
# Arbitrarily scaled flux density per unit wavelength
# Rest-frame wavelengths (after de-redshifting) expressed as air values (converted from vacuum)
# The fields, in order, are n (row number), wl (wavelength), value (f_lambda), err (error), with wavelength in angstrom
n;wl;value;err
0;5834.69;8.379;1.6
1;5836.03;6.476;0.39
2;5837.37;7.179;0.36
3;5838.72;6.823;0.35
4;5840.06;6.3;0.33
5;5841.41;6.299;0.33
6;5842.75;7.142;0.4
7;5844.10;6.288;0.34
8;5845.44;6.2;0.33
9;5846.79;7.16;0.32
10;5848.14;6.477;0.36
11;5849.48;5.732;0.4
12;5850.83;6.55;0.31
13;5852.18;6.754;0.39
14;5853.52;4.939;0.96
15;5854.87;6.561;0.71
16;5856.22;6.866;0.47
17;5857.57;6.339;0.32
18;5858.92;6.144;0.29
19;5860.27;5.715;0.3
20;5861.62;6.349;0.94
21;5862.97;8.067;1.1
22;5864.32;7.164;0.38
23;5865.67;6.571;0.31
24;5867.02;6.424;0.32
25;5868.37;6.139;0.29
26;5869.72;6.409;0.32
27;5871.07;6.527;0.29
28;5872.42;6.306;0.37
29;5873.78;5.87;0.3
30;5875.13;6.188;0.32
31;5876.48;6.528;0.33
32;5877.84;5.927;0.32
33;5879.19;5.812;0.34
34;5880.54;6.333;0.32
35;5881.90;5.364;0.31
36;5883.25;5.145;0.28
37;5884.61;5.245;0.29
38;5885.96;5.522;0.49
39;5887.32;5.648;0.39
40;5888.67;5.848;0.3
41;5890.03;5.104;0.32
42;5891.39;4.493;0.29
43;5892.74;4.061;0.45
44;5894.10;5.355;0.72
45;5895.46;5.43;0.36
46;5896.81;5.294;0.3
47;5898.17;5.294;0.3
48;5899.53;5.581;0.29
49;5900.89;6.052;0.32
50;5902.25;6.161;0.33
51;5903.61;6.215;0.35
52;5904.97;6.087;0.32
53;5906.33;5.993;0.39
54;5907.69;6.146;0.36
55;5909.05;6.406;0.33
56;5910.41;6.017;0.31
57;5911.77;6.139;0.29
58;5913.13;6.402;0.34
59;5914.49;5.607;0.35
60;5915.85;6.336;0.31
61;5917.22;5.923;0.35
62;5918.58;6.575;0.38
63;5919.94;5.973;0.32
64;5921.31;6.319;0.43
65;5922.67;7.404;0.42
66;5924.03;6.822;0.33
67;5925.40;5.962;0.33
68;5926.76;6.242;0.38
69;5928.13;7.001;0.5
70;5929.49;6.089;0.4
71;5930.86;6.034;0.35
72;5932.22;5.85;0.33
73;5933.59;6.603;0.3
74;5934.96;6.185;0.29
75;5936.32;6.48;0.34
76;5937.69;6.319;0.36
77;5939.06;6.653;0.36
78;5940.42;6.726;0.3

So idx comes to 1.2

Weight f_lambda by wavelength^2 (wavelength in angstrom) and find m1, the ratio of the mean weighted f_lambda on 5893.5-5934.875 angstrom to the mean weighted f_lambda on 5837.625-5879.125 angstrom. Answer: 0.97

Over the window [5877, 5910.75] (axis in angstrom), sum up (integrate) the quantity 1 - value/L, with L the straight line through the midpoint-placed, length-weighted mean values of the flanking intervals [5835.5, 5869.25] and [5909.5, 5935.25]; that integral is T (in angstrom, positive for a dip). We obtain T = 4.0 angstrom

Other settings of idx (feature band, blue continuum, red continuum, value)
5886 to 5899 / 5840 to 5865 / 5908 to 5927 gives 2.4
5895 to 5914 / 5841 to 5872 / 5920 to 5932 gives 1.5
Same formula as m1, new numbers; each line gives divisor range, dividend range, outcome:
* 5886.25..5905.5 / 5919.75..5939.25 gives 1.18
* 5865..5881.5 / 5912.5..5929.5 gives 1.04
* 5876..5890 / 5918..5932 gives 1.14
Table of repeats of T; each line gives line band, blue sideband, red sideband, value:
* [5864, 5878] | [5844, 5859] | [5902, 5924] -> -0.11 angstrom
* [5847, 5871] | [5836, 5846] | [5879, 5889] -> -1.03 angstrom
